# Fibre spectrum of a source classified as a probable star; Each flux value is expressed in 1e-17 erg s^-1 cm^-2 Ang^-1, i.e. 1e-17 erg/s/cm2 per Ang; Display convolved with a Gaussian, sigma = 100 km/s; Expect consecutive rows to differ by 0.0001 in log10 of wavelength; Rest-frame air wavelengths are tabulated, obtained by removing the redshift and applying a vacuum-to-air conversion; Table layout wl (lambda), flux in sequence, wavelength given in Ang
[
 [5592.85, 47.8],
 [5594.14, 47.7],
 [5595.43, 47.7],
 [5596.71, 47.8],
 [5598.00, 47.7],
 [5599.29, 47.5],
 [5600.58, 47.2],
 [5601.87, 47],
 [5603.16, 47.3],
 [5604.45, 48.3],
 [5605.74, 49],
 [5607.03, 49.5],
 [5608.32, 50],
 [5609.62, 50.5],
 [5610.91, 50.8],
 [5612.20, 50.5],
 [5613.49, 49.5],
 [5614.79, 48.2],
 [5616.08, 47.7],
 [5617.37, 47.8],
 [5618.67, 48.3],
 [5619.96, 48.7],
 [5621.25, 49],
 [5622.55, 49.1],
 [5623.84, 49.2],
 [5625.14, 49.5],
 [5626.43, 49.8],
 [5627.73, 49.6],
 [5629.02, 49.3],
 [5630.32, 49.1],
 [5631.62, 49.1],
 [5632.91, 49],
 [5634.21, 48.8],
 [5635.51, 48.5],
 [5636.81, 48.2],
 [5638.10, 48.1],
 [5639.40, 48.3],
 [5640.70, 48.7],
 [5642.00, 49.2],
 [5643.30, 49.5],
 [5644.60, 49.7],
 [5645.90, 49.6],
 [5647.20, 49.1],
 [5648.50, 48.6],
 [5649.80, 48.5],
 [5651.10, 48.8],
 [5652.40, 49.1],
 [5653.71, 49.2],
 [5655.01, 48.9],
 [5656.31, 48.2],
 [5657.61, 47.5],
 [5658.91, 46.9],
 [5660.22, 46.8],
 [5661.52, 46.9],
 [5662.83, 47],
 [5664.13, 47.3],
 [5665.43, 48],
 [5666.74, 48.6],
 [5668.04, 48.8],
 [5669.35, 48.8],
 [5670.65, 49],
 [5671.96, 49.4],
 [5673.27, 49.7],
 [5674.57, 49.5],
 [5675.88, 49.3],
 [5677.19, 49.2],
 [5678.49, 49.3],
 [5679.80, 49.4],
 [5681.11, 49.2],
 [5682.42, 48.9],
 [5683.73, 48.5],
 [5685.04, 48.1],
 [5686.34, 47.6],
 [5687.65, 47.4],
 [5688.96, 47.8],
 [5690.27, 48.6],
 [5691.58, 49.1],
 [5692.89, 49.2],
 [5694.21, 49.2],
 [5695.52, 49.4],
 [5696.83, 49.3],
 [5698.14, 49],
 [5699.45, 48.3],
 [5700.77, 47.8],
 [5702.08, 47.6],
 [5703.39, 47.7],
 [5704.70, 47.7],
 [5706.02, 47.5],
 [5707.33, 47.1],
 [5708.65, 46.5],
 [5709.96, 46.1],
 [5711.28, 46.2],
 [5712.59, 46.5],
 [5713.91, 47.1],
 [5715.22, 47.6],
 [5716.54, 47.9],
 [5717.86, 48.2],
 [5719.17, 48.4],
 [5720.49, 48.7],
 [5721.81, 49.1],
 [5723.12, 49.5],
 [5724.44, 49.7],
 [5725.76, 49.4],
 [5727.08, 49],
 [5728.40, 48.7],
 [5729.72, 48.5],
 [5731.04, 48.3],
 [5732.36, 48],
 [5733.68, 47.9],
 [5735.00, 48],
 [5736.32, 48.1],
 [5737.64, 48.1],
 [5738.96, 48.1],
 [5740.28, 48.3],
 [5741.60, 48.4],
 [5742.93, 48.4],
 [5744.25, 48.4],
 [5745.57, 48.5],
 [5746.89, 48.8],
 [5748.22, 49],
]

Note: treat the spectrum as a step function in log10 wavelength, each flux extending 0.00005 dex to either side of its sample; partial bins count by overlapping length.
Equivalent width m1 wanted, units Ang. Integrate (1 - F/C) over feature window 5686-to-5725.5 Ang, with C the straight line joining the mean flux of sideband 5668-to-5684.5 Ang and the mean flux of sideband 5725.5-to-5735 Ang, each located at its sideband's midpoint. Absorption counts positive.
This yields 0.6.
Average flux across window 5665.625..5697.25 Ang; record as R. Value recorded 48.9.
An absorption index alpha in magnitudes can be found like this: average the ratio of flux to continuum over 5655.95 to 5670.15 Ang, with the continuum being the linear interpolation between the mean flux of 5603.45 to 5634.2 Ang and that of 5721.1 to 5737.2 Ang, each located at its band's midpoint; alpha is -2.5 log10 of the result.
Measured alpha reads 0.028 mag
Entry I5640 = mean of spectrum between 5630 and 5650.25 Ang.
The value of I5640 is 48.9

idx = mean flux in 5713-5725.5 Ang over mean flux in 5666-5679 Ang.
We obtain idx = 0.99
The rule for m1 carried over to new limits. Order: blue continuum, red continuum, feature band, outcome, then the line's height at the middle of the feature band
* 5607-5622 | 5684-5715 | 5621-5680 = -0.2 Ang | 48.6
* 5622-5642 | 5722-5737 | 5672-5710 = 0.2 Ang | 48.8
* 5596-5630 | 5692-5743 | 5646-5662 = 0.1 Ang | 48.6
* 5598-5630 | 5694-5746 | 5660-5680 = 0.0 Ang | 48.5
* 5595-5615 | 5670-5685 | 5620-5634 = -0.1 Ang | 48.8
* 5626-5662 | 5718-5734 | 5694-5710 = 0.3 Ang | 48.7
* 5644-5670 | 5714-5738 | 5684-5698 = -0.1 Ang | 48.4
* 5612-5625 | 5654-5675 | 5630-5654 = -0.2 Ang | 48.5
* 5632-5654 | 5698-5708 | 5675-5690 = -0.2 Ang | 48.1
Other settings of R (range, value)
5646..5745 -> 48.3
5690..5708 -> 48.4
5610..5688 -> 48.8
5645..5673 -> 48.4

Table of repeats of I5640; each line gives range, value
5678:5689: 48.5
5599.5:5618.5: 48.7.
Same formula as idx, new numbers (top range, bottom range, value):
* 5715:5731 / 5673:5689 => 1.00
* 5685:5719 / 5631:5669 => 0.99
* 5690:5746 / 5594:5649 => 0.99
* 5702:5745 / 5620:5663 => 0.99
